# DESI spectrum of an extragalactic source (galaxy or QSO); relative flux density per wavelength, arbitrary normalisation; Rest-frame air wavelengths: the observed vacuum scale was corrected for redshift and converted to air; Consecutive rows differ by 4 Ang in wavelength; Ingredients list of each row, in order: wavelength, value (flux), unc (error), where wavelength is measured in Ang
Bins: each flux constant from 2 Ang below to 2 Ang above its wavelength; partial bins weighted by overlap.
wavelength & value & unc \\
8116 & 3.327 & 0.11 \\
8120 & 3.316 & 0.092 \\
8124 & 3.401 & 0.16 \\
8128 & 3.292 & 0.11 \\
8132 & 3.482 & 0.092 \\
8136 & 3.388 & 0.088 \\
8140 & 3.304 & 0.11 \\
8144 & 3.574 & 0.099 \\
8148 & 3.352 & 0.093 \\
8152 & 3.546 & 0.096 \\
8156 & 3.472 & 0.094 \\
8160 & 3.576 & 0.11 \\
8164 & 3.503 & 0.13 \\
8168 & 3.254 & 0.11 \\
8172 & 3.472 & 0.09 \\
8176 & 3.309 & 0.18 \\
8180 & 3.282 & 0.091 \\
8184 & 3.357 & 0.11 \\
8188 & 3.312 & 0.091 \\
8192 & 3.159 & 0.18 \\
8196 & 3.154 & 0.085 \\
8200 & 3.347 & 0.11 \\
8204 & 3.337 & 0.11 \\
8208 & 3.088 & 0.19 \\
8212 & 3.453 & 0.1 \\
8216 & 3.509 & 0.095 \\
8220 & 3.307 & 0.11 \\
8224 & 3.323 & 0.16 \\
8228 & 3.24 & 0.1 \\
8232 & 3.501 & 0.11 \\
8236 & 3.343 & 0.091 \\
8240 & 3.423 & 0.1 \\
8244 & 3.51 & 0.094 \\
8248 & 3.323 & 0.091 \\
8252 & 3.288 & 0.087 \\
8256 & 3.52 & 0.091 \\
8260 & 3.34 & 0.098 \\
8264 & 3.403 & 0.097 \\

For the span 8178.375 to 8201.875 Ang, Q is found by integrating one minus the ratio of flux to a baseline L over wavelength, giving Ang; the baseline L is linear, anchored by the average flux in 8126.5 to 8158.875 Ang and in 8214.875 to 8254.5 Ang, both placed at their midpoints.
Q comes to 0.93 Ang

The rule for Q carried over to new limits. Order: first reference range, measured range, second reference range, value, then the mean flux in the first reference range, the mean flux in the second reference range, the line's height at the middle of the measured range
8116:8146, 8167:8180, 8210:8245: 0.2 Ang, 3.39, 3.4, 3.39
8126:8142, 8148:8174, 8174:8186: -1.0 Ang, 3.37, 3.32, 3.34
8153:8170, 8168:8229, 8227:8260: 2.1 Ang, 3.46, 3.39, 3.43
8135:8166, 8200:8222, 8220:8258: 0.4 Ang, 3.47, 3.38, 3.41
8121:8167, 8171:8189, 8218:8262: 0.4 Ang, 3.44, 3.37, 3.41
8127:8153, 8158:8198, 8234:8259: 0.9 Ang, 3.42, 3.4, 3.41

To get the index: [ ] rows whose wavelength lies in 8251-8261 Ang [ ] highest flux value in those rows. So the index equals 3.52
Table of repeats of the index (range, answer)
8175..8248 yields 3.51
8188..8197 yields 3.312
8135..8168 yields 3.576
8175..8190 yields 3.357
